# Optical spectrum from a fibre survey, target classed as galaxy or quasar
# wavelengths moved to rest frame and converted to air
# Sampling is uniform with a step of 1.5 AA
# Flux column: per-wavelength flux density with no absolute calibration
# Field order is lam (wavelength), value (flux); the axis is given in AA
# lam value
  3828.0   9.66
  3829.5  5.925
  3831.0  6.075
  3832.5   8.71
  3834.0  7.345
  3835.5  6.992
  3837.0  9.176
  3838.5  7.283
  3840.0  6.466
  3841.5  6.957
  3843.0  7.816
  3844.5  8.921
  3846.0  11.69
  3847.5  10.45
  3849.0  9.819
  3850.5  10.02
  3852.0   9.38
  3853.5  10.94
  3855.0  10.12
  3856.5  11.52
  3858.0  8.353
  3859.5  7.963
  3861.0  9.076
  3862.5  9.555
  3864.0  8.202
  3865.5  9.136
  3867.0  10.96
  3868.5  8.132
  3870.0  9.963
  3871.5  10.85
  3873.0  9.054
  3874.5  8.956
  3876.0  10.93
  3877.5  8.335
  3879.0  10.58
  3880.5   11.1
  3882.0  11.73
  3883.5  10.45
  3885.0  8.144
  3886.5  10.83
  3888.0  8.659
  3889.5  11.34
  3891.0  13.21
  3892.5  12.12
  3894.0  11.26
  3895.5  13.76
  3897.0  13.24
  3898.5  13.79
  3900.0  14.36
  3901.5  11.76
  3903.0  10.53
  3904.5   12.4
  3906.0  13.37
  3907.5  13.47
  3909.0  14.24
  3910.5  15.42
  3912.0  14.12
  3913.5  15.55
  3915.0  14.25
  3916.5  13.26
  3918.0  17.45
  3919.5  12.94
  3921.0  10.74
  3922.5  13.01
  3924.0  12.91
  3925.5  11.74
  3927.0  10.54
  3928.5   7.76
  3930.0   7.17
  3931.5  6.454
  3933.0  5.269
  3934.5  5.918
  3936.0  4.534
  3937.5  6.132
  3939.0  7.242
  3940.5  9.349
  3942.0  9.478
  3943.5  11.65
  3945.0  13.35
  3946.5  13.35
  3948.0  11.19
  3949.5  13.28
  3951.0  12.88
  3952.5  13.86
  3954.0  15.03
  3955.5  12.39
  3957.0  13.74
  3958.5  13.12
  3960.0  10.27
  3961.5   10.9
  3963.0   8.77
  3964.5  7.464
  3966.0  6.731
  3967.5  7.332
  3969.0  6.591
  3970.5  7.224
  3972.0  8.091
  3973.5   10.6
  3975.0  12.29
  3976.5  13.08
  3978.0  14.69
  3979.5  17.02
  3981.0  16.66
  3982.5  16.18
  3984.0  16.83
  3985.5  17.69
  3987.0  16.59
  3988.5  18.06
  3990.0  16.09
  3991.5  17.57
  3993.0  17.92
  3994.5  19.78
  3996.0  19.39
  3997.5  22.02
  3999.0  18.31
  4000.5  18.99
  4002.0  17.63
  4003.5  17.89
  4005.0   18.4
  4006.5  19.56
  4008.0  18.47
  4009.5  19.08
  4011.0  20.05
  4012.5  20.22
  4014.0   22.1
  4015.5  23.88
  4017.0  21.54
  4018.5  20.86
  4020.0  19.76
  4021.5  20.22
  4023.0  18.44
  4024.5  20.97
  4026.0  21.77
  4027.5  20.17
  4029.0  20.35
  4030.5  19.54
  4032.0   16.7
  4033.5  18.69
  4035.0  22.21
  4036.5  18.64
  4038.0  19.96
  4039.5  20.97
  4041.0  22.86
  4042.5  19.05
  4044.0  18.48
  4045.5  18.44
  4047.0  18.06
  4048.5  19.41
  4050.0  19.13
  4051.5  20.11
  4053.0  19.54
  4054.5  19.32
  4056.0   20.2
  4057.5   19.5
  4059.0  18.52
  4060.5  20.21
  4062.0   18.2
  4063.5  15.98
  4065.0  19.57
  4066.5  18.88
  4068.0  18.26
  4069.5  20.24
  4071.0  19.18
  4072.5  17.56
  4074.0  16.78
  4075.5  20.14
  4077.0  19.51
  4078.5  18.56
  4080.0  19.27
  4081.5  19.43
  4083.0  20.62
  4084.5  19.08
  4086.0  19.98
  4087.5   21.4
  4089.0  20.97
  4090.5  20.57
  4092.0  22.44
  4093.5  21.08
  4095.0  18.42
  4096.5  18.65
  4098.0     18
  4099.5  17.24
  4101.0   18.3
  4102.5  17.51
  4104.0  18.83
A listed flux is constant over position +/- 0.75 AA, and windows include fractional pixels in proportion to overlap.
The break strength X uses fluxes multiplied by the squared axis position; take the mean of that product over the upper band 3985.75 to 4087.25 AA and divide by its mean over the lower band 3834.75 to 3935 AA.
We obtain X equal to 1.96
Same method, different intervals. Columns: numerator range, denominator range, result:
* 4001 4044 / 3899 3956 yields 1.82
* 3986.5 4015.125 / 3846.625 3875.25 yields 2.12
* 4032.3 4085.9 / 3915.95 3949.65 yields 2.03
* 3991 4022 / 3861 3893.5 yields 2.09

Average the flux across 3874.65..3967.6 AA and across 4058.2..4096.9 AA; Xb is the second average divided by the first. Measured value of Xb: 1.7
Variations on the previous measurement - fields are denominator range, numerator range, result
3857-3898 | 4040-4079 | 1.86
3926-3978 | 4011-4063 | 2.02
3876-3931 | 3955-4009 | 1.21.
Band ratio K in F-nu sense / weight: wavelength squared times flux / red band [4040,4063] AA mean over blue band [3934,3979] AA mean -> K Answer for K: 2.0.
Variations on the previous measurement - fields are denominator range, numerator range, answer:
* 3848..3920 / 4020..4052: 1.87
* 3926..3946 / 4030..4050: 2.50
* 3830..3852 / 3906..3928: 1.66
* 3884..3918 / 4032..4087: 1.63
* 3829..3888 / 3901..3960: 1.30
